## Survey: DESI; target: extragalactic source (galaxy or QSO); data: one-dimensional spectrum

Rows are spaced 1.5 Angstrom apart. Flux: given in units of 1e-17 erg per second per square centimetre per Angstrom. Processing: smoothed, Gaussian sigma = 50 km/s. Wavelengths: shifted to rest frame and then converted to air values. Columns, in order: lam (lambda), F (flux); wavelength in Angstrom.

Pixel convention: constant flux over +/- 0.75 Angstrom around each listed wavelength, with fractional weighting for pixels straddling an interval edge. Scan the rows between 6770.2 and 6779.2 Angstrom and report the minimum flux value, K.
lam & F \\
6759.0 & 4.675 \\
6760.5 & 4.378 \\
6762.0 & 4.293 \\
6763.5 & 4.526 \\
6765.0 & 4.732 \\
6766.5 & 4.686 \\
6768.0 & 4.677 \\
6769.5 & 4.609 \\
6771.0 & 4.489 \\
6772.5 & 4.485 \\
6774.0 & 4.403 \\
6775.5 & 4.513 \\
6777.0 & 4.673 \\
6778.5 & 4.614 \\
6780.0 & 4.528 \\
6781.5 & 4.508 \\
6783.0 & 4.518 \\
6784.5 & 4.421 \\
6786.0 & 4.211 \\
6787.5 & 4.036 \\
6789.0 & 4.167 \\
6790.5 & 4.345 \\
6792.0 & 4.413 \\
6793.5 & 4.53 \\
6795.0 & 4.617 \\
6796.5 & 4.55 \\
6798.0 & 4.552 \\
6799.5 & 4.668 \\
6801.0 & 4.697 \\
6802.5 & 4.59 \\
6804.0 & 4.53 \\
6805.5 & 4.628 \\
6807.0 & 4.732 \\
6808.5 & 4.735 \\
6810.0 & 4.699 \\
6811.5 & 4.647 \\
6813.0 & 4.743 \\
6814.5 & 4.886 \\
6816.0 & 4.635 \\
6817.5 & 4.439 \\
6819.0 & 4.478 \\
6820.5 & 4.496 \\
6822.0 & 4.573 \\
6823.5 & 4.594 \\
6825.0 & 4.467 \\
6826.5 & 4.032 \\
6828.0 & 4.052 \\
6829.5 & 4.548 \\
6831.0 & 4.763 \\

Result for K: 4.403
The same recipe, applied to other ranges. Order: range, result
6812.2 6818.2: 4.439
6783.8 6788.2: 4.036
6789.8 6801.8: 4.345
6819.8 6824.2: 4.496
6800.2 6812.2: 4.53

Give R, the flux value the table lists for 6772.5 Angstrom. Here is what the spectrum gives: 4.485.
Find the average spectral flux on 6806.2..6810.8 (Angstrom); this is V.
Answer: 4.72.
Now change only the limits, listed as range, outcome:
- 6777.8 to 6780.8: 4.57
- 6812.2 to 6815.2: 4.81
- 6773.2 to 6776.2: 4.46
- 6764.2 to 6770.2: 4.68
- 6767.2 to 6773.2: 4.57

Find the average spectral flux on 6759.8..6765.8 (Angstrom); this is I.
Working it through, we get 4.48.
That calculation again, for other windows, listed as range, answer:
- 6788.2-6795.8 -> 4.41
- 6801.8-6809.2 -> 4.64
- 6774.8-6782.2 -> 4.57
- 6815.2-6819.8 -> 4.52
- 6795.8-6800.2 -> 4.59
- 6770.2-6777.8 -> 4.51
